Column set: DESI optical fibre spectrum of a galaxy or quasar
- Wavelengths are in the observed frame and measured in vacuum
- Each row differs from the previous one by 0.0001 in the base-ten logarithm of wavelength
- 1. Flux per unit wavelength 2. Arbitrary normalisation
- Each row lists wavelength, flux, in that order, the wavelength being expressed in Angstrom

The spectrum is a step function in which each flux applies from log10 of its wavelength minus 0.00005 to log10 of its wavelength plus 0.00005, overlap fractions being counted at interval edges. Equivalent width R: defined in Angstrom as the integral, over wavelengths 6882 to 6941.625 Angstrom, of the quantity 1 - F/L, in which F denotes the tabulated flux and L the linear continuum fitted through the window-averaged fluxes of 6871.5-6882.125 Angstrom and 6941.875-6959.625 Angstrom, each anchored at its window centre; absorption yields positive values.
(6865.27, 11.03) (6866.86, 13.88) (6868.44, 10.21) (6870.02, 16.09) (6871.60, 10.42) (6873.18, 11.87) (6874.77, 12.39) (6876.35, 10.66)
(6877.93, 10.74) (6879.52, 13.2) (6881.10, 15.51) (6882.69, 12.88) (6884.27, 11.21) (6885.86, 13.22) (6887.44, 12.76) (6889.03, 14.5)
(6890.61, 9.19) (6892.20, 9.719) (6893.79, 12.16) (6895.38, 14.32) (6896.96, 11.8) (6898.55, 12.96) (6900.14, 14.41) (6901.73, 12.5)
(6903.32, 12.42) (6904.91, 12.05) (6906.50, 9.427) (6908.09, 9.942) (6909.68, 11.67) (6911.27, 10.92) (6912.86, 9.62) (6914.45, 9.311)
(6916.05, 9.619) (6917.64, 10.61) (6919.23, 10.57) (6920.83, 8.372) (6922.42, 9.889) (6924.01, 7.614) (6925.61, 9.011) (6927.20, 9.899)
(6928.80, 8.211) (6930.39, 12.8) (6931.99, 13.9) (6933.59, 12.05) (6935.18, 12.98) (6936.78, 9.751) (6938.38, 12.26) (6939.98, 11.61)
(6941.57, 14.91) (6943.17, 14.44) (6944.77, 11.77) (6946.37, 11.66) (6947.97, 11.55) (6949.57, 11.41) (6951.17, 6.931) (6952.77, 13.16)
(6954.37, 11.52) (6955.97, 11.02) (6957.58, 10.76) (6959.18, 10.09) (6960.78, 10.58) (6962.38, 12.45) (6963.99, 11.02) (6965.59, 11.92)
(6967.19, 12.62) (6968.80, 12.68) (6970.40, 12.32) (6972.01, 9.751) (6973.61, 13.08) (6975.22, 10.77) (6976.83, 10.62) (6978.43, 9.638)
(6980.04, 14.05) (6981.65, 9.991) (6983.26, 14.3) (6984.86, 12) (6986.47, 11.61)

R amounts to 2.8 Angstrom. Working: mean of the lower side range 12.2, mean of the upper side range 11.4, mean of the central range 11.3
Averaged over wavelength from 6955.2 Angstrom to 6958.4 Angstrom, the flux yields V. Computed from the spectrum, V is 10.9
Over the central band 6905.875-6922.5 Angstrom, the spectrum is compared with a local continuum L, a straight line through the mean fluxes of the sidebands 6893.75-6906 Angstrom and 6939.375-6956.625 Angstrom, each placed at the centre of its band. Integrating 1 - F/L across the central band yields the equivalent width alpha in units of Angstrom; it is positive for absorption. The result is 3.32 Angstrom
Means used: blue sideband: 12.8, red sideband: 11.8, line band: 10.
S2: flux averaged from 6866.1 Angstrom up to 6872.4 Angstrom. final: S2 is 12.7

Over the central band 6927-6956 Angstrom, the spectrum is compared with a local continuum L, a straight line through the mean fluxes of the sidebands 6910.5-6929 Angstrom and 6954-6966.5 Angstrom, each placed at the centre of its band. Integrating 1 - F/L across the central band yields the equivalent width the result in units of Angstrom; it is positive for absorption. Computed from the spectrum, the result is -3.7 Angstrom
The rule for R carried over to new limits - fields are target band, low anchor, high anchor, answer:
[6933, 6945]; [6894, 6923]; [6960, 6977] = -1.2 Angstrom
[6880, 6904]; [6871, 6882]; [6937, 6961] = -1.3 Angstrom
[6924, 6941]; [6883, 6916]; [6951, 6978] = 0.6 Angstrom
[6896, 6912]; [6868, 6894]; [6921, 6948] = 0.0 Angstrom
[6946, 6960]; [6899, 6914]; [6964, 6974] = 1.1 Angstrom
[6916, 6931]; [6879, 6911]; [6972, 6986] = 3.0 Angstrom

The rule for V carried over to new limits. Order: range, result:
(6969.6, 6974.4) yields 11.7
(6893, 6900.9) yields 13.1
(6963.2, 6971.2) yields 12.1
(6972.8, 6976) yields 11.9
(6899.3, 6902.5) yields 13.4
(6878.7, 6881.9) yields 14.3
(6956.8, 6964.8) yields 11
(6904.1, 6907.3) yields 10.7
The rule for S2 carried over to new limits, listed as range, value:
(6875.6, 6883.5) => 12.6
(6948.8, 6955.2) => 10.8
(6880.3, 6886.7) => 13.2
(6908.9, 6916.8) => 10.2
